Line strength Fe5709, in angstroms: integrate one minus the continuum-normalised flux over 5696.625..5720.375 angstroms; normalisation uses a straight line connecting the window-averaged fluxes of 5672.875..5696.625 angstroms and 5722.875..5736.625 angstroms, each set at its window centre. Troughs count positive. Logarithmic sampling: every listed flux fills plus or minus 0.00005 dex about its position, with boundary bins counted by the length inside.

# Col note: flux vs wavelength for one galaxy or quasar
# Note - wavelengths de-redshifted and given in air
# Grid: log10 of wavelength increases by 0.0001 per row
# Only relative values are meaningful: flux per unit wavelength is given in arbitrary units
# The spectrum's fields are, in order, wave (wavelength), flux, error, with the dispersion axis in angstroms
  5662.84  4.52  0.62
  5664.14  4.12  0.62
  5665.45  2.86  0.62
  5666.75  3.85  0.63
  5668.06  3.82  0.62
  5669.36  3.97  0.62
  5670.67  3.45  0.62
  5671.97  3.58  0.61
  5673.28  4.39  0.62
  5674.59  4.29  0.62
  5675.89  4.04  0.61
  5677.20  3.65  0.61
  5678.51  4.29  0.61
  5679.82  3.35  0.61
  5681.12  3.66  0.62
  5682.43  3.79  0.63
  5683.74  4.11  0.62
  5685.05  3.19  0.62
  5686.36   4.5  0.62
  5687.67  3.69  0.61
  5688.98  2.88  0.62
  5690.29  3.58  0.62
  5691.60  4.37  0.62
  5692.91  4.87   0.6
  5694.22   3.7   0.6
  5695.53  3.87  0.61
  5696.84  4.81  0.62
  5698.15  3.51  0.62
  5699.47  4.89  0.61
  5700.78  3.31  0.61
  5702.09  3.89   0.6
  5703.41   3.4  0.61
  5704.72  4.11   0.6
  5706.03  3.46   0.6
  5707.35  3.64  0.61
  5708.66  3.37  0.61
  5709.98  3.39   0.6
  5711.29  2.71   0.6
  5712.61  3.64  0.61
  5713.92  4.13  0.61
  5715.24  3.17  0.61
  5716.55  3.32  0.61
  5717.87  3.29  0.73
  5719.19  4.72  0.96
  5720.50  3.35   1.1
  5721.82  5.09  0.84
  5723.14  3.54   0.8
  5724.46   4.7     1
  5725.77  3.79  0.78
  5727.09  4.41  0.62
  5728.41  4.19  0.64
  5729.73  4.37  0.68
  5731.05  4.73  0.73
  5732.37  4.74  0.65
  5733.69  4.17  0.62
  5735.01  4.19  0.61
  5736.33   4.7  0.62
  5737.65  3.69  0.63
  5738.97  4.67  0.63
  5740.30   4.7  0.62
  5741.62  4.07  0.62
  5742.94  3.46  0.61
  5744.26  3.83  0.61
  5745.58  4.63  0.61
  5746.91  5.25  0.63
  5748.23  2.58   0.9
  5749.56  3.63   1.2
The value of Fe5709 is 2.6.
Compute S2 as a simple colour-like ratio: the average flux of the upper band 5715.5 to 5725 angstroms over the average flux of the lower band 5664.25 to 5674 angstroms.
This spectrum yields 1.06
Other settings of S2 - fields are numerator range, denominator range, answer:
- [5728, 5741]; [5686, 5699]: 1.11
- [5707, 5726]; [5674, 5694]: 0.96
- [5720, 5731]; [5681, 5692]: 1.13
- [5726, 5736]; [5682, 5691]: 1.19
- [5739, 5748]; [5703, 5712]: 1.24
